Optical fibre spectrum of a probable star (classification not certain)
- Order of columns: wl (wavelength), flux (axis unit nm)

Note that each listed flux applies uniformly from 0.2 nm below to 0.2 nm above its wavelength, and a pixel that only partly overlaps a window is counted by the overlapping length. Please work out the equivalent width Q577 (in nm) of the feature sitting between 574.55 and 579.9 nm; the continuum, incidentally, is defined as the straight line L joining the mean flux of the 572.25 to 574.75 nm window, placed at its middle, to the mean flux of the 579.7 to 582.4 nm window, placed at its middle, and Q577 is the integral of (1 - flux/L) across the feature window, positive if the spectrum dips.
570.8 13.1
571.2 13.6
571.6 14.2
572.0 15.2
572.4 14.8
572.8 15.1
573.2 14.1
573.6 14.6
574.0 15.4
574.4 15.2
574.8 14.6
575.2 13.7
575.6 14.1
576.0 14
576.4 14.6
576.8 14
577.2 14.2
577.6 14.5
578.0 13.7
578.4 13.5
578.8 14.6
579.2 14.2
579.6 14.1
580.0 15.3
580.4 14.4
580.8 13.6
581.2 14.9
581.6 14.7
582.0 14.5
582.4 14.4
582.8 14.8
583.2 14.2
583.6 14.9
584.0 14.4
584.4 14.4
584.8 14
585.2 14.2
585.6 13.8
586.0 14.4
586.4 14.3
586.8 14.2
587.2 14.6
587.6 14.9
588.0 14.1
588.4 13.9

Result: 0.192 nm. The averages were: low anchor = 14.9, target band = 14.2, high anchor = 14.5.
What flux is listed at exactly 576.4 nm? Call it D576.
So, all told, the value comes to 14.6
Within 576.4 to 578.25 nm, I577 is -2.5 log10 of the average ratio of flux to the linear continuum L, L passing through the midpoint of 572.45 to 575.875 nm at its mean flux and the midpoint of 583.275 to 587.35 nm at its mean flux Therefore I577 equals 0.03 mag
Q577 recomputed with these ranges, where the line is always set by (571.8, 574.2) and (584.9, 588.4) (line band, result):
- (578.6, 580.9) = 0.028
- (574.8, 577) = 0.092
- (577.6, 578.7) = 0.059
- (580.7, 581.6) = 0.006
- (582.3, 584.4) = -0.016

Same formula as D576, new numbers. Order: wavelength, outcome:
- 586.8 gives 14.2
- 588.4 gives 13.9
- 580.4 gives 14.4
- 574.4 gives 15.2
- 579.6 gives 14.1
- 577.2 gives 14.2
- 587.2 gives 14.6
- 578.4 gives 13.5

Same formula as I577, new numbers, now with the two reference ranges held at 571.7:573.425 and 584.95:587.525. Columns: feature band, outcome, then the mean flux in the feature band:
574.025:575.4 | 0.01 mag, 14.6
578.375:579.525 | 0.03 mag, 14.2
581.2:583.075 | -0.01 mag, 14.6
